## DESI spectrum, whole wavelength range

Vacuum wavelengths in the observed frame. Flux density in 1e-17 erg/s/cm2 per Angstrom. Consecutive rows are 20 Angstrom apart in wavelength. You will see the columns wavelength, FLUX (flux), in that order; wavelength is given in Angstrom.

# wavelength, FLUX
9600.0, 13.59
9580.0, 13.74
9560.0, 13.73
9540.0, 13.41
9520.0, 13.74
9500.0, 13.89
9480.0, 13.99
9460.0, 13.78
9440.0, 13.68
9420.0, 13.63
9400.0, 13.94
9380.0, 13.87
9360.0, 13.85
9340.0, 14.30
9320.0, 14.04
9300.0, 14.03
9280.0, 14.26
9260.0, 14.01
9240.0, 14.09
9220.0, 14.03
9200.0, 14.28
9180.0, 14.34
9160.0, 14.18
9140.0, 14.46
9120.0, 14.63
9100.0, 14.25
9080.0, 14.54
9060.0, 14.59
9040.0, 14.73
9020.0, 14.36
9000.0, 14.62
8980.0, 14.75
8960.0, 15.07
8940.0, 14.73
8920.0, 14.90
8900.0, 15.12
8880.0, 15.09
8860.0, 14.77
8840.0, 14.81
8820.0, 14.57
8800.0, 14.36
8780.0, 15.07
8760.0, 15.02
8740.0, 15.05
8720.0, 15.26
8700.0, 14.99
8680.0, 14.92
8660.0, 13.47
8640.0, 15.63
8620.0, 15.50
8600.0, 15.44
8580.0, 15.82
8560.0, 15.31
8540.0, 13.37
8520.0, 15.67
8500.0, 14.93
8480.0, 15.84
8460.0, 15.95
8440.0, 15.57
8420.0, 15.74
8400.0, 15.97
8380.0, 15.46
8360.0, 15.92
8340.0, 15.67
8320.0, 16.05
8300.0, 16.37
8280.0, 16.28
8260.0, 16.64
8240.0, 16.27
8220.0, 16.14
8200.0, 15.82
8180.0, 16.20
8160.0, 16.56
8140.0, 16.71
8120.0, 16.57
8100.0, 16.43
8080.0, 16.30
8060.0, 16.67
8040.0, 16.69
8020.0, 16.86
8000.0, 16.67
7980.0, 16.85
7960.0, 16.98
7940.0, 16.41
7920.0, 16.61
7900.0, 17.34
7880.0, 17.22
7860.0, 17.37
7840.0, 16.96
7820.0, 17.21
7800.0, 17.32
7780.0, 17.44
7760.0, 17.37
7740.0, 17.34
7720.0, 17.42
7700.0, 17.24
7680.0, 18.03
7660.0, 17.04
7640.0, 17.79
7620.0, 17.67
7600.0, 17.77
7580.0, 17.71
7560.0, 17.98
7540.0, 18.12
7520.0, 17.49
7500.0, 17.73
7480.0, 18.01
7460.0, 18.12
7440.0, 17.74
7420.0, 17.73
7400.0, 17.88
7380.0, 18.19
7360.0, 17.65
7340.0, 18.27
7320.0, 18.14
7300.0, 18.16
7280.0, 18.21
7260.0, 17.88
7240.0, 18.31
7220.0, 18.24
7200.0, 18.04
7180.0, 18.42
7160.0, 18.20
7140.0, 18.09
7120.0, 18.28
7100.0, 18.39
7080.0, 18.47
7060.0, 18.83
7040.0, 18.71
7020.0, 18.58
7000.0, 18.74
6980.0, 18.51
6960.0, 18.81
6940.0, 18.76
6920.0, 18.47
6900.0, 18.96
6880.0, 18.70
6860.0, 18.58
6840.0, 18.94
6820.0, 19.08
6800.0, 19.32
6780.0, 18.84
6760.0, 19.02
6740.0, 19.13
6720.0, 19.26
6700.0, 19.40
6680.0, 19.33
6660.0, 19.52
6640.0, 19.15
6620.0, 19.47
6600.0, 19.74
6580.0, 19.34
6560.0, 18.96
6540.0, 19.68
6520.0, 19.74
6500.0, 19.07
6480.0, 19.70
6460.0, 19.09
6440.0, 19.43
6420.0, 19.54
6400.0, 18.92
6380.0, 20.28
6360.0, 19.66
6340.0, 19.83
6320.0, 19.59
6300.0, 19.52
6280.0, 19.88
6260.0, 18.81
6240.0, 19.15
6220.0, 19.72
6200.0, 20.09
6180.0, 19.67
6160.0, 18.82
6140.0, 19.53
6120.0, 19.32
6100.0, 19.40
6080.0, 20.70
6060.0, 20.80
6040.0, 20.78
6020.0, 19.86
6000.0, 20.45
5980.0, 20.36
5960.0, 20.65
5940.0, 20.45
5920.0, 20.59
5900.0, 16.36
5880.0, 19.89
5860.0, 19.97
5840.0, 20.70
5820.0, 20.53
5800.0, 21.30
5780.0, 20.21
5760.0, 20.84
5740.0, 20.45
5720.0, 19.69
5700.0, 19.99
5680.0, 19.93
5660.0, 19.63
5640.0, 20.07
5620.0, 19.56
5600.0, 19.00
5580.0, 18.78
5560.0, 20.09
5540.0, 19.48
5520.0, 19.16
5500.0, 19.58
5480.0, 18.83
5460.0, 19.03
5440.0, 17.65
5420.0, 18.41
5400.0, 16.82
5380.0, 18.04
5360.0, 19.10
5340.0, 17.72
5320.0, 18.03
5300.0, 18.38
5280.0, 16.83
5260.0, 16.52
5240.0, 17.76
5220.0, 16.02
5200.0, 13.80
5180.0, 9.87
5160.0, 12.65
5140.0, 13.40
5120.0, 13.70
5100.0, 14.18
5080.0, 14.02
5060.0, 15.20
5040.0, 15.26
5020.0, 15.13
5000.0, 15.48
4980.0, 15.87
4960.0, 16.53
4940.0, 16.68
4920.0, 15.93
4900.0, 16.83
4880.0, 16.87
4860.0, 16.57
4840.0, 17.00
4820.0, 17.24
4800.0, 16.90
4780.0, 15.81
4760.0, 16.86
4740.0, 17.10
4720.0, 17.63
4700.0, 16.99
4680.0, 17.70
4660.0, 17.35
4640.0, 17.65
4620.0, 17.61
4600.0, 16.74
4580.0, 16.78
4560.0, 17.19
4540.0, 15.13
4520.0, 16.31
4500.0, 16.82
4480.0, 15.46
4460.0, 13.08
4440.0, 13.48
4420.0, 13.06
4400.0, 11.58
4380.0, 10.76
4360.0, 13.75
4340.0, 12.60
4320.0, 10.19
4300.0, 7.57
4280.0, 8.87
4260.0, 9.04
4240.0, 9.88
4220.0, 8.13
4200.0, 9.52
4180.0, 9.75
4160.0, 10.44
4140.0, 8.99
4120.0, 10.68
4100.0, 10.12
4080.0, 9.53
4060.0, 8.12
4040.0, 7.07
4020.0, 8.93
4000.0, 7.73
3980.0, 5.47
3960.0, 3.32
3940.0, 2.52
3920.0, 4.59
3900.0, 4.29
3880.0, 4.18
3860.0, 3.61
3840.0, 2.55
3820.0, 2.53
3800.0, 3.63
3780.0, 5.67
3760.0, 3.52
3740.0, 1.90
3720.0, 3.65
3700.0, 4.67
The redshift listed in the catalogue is 0.00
